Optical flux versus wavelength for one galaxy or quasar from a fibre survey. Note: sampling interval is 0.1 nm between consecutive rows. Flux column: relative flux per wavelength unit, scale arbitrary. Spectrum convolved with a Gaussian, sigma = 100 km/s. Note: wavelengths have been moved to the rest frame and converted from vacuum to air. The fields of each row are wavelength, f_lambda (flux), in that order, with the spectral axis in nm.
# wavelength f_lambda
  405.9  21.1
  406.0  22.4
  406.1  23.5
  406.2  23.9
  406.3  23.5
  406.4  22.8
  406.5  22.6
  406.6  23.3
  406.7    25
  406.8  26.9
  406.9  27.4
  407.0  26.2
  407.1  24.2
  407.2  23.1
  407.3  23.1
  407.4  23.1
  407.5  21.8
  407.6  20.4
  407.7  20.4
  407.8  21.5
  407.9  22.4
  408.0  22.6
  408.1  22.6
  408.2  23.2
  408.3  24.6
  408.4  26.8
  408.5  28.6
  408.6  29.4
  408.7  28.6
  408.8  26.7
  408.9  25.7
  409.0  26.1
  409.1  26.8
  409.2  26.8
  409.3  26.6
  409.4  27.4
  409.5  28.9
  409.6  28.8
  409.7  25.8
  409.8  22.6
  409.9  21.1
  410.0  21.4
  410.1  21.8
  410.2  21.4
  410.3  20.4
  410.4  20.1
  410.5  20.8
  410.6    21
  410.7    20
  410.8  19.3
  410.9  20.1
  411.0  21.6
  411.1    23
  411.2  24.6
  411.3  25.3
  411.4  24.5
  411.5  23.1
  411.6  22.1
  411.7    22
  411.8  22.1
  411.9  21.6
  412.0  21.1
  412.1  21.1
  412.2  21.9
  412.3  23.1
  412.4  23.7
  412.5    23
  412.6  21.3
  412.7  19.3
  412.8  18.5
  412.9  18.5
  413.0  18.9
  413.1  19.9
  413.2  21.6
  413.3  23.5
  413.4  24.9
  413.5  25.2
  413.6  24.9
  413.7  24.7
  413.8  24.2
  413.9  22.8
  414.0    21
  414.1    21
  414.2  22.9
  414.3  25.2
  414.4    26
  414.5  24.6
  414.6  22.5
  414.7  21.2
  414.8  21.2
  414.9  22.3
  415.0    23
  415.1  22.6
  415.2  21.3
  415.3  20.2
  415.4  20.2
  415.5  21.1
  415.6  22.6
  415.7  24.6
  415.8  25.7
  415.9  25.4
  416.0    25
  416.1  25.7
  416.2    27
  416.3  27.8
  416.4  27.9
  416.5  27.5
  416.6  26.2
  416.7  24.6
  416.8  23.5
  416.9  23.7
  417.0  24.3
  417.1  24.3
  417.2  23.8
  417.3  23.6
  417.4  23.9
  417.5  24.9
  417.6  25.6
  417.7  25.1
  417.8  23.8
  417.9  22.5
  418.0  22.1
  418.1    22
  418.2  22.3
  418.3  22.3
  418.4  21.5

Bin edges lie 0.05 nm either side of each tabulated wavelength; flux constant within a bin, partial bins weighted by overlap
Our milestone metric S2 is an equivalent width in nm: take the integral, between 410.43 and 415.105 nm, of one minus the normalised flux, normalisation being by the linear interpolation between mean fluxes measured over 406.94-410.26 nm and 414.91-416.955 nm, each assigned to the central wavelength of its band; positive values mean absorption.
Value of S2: 0.41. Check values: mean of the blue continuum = 24.6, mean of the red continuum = 24.2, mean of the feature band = 22.3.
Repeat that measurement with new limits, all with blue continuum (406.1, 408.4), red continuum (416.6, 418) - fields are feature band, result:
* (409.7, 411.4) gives 0.14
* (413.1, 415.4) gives 0.10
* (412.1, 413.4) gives 0.14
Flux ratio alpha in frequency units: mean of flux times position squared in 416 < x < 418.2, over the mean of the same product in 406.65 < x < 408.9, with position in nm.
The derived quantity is 1.05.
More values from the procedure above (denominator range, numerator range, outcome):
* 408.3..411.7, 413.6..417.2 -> 1.01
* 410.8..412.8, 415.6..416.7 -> 1.20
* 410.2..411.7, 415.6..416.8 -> 1.21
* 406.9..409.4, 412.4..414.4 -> 0.92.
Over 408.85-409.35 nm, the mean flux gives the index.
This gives 26.4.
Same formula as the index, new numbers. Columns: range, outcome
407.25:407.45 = 23.1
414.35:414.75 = 23.6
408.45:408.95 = 27.8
